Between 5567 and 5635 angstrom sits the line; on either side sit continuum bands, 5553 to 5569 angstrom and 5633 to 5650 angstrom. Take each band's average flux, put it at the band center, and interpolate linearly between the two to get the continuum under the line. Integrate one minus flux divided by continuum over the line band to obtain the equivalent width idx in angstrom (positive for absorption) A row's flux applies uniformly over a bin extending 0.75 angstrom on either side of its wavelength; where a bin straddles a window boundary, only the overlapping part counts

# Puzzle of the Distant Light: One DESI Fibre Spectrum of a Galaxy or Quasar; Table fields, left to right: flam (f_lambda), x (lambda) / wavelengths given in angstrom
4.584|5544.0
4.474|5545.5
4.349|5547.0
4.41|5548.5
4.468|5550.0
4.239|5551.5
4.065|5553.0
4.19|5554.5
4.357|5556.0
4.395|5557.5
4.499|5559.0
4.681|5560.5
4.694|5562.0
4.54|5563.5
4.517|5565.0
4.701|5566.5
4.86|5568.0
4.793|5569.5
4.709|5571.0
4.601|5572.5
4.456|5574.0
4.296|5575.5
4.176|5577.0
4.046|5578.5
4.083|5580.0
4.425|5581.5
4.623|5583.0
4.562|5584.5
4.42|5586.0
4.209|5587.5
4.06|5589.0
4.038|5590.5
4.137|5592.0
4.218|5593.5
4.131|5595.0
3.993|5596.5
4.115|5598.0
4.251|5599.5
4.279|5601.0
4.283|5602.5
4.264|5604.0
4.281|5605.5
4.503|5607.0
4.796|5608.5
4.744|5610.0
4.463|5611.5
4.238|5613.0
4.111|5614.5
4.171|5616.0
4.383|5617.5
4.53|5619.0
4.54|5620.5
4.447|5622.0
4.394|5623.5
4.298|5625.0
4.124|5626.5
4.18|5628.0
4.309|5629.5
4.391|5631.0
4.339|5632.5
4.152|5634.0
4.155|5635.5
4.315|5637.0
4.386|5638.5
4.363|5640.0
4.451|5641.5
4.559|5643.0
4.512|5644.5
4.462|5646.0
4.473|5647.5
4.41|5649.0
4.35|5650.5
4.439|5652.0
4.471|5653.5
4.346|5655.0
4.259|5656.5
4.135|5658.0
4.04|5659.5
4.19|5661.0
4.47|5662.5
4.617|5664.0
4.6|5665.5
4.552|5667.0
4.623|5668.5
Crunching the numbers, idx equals 1.7 angstrom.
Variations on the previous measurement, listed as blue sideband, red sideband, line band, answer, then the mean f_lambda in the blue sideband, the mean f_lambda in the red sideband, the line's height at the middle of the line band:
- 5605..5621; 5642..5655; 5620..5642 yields 0.62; 4.43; 4.45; 4.44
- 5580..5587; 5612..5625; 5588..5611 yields 0.68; 4.45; 4.35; 4.41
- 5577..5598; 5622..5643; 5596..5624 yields -0.62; 4.22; 4.31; 4.27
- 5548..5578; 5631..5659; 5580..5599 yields 0.87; 4.48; 4.36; 4.44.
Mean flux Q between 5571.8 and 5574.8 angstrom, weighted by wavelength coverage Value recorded 4.52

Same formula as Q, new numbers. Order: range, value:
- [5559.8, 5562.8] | 4.69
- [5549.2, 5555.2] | 4.24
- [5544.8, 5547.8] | 4.41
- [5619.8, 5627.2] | 4.36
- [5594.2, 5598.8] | 4.08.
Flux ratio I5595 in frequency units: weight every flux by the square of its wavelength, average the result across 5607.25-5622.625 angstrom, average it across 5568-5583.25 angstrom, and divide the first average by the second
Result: 1.02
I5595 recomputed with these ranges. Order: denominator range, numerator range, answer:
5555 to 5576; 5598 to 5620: 0.97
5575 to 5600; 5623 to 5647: 1.05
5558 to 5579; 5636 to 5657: 1.00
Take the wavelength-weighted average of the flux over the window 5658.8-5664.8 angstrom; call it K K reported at 4.33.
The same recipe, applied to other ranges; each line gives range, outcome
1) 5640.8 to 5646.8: 4.5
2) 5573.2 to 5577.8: 4.31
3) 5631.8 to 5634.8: 4.24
